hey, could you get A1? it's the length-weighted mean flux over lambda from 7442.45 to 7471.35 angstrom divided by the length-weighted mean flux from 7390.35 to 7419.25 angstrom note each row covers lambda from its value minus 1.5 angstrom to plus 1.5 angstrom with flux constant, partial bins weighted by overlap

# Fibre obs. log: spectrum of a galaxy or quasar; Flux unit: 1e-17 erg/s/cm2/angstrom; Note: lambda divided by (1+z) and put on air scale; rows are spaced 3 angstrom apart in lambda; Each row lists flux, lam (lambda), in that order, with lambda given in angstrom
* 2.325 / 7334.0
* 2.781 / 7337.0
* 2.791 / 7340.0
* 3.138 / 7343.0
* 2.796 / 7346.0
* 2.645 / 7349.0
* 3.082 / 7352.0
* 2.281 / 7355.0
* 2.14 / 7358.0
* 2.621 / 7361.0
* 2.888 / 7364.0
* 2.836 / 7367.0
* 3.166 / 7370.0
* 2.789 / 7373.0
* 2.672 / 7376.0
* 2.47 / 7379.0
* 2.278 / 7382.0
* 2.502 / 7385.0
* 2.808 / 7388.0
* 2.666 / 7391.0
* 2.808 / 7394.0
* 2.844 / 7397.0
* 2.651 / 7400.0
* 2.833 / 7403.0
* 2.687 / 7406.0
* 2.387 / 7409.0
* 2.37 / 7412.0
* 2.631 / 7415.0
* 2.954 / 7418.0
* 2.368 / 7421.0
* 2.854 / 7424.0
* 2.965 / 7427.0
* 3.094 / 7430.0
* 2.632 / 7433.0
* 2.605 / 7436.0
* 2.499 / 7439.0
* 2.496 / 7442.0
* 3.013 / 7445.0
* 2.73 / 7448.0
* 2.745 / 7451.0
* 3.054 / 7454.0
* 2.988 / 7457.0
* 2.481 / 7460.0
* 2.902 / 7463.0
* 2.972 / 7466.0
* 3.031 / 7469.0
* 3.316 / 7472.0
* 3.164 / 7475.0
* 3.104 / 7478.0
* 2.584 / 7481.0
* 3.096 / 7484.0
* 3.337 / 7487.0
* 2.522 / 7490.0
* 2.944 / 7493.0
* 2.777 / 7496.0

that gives 1.1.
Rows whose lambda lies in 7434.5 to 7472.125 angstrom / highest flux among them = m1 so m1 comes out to 3.316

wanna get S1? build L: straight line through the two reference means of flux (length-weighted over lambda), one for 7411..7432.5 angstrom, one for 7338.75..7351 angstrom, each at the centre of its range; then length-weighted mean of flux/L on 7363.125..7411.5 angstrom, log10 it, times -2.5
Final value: 0.04 mag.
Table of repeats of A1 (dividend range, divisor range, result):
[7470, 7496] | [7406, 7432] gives 1.11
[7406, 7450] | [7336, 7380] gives 0.98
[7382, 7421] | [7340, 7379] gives 0.97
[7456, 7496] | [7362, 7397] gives 1.08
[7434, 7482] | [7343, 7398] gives 1.06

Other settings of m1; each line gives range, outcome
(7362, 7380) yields 3.166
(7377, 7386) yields 2.502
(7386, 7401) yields 2.844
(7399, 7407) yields 2.833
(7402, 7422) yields 2.954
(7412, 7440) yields 3.094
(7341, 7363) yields 3.138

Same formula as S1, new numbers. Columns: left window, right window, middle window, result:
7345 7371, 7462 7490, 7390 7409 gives 0.04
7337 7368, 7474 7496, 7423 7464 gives 0.03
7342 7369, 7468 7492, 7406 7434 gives 0.07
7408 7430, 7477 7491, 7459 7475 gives -0.04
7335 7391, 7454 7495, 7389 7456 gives 0.04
